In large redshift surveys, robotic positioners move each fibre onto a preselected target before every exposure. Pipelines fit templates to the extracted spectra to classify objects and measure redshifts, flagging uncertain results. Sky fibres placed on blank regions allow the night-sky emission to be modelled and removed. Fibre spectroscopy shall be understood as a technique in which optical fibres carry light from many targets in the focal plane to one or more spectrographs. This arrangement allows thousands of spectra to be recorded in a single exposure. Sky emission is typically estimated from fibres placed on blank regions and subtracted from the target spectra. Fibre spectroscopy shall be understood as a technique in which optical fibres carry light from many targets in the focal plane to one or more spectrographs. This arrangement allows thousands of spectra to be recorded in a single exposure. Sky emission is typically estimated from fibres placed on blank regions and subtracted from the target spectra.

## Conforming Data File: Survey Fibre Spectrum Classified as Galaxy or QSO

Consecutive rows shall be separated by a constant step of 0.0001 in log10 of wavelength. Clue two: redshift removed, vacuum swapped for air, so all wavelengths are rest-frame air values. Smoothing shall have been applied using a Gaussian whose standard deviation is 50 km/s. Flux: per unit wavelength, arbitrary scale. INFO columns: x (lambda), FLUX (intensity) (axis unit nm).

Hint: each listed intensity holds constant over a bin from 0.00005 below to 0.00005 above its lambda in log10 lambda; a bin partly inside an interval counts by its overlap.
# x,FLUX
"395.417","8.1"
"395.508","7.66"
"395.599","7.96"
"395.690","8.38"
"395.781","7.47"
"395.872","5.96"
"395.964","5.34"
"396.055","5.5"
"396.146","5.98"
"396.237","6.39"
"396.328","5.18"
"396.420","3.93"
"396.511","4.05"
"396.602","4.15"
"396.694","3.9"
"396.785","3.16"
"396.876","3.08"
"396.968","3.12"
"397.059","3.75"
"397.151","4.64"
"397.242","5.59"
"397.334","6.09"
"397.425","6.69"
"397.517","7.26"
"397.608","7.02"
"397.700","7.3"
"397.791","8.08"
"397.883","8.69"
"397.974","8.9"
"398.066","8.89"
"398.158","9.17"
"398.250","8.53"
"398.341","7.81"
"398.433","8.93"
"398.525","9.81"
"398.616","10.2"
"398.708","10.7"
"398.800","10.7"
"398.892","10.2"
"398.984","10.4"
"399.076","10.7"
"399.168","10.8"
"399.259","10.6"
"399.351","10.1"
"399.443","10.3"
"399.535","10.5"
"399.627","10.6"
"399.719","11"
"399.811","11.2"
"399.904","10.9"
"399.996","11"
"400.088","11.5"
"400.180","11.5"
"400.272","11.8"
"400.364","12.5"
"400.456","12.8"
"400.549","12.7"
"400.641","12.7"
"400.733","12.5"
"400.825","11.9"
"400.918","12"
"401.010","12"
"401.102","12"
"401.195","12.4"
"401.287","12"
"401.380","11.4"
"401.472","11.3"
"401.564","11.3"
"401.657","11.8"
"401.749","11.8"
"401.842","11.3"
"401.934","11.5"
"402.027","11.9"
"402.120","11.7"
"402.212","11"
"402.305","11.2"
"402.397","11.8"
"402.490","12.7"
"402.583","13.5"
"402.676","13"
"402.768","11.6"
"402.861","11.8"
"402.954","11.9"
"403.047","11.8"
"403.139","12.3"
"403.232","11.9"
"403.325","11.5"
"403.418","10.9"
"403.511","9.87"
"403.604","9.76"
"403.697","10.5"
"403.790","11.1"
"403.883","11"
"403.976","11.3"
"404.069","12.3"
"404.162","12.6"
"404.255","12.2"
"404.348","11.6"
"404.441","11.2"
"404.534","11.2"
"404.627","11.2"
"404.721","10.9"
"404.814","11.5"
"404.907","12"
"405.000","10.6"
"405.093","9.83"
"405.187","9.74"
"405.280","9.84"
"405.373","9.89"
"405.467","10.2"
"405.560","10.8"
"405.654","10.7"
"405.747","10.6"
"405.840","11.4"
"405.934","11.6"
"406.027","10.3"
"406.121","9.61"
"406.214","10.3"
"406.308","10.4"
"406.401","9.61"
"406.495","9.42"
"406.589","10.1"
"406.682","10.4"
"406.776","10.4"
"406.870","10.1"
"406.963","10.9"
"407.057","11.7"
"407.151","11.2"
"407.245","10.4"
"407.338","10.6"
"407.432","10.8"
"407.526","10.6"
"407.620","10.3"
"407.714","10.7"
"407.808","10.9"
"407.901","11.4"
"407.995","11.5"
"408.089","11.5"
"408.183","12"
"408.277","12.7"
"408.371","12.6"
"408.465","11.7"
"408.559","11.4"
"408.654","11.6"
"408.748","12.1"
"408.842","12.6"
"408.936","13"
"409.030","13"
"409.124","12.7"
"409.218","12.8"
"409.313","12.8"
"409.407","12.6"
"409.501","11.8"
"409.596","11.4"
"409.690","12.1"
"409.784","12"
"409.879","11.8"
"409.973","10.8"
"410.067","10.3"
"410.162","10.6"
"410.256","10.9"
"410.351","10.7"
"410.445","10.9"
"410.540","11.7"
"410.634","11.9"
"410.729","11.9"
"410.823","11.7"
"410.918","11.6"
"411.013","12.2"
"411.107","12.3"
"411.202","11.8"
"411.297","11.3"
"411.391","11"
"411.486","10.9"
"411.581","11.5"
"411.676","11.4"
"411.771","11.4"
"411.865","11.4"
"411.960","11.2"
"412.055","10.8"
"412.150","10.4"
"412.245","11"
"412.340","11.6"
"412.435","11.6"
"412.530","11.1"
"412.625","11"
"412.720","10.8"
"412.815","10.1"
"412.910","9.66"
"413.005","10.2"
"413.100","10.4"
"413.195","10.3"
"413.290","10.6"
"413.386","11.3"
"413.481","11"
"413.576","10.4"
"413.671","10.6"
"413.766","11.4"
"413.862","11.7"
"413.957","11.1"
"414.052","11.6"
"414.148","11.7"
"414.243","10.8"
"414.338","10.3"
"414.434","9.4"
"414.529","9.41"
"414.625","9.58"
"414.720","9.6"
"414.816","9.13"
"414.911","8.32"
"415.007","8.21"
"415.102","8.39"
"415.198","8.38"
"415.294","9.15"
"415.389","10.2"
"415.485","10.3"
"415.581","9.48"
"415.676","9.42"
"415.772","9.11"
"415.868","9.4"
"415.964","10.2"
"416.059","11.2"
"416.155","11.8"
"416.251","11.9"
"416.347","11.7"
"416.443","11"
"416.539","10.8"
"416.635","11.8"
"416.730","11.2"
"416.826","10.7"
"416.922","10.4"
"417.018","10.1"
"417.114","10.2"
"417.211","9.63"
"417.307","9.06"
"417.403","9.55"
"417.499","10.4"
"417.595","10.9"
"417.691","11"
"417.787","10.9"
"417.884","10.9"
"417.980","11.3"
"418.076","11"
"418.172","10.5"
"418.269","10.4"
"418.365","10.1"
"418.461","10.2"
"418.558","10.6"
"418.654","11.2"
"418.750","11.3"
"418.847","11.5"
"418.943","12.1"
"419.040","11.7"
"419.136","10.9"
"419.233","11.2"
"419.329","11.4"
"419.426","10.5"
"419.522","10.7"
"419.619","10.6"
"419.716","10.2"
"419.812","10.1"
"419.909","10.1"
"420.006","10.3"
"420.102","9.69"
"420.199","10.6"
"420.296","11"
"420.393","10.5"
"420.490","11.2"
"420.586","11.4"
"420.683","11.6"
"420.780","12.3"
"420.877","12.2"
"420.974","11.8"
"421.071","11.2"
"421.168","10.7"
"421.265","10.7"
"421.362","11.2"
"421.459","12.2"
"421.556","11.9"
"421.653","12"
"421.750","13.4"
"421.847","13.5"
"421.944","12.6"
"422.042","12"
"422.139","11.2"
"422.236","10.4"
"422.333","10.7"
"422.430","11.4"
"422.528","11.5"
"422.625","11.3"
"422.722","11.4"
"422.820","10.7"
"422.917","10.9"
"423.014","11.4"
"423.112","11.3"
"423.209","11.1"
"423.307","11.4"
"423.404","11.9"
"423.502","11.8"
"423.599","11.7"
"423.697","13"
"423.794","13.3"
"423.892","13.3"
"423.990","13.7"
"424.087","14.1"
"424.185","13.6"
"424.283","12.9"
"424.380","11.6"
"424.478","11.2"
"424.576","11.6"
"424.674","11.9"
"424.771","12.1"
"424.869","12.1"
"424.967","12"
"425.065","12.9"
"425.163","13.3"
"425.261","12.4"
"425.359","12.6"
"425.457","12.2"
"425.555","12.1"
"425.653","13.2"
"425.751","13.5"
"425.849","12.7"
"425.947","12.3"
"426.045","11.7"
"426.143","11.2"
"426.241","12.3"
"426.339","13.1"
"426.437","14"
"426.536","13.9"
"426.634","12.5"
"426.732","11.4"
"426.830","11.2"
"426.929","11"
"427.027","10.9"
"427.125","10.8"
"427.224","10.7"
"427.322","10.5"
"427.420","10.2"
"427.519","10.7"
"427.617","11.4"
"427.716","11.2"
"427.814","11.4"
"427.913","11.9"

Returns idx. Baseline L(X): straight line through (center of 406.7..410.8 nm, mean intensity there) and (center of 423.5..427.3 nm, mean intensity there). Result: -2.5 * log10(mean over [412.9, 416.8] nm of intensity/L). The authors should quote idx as 0.15 mag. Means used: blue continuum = 11.5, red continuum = 12.3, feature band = 10.3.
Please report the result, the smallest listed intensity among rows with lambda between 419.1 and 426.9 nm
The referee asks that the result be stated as 9.69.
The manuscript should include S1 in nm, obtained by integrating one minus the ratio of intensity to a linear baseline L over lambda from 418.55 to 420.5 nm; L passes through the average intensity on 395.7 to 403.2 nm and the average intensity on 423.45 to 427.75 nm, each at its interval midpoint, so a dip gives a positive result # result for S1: 0.12 nm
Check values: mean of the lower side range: 9.53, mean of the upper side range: 12.2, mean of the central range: 10.8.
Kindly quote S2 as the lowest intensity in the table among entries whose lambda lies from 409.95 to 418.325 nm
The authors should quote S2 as 8.21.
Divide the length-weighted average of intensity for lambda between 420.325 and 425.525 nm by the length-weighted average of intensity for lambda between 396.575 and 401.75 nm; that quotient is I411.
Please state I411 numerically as 1.3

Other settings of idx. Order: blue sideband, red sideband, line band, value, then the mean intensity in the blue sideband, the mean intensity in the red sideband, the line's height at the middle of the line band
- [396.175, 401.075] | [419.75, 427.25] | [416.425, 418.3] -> 0.053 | 8.84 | 11.9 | 11.1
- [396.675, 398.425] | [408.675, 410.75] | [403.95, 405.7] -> -0.142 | 6.5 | 11.8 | 9.69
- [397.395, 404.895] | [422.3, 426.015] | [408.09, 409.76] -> -0.082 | 11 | 12.2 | 11.4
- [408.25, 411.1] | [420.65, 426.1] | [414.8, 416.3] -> 0.229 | 11.9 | 12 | 11.9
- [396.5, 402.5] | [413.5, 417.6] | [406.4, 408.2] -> -0.081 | 9.71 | 10.2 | 9.96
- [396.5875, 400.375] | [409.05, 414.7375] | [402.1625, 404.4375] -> -0.216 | 8.62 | 11.2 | 9.53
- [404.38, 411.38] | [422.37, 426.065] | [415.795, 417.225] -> 0.090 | 11.2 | 12.2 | 11.7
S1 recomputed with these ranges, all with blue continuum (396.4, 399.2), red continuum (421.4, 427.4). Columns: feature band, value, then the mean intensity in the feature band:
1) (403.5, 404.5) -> -0.34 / 11.3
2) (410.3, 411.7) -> -0.27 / 11.5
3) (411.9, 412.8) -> -0.10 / 11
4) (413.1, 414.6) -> -0.08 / 10.7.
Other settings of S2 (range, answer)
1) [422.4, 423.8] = 10.7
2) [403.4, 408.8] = 9.42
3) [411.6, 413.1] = 9.66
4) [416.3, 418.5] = 9.06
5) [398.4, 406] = 8.93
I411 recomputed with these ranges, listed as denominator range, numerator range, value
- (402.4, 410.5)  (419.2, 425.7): 1.04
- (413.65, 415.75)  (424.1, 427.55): 1.22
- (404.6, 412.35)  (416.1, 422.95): 0.99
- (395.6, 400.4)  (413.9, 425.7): 1.38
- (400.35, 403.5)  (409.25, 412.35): 0.96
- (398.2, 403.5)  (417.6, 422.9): 0.99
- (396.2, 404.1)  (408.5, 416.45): 1.10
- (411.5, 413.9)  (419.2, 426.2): 1.08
